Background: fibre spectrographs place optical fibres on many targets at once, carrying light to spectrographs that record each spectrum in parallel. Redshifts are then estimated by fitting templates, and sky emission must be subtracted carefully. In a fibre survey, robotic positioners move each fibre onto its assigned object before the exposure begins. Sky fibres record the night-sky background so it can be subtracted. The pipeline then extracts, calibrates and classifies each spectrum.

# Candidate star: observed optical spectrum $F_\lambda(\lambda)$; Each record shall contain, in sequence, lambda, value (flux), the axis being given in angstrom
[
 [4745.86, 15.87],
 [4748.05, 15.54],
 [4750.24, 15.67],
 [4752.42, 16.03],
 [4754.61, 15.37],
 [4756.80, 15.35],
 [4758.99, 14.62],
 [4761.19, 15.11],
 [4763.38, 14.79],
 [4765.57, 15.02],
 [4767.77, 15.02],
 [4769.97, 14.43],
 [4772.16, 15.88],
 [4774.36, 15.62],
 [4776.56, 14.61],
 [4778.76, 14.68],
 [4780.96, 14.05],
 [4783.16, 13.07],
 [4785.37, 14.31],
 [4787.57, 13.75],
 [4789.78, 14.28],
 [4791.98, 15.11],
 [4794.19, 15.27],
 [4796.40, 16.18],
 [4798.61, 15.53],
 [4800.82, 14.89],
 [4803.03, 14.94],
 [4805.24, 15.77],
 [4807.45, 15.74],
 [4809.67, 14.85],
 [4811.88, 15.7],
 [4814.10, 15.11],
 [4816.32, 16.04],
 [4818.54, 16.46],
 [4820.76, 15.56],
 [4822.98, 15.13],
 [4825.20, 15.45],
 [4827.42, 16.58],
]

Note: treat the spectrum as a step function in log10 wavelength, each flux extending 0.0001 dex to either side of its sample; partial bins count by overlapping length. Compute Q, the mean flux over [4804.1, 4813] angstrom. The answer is 15.5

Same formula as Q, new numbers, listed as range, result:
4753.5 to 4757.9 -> 15.4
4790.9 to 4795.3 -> 15.2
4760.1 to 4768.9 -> 15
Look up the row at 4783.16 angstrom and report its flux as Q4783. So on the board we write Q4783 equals 13.07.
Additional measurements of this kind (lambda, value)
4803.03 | 14.94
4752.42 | 16.03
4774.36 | 15.62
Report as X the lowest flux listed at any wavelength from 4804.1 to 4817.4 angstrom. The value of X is 14.85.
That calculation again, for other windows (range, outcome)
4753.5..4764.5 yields 14.62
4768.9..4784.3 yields 13.07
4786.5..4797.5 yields 13.75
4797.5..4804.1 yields 14.89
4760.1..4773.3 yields 14.43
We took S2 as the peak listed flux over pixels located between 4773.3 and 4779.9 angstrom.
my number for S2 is 15.62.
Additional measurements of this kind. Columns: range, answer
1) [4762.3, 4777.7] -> 15.88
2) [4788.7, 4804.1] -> 16.18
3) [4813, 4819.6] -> 16.46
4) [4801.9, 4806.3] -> 15.77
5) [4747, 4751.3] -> 15.67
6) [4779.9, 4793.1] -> 15.11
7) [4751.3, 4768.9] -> 16.03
